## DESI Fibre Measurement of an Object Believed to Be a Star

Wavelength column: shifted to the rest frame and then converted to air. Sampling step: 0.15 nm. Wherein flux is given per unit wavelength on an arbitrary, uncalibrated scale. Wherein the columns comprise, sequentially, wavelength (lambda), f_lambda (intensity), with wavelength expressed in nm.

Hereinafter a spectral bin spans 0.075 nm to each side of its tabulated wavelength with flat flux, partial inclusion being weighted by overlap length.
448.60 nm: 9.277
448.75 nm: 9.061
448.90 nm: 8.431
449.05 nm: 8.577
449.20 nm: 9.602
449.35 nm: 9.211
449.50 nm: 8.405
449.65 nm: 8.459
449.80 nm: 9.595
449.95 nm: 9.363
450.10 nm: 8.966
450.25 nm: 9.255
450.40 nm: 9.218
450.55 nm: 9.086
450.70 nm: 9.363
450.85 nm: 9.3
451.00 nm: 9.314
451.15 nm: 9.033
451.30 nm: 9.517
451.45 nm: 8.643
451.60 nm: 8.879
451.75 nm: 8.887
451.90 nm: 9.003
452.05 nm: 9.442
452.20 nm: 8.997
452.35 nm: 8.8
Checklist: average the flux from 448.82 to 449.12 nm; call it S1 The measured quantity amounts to 8.51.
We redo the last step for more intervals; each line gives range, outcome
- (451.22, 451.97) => 8.99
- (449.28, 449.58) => 8.8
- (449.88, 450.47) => 9.2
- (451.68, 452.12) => 9.11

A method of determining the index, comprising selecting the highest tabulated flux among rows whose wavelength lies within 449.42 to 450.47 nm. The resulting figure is 9.595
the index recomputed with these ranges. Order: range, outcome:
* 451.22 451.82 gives 9.517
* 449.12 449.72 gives 9.602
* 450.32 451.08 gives 9.363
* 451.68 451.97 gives 9.003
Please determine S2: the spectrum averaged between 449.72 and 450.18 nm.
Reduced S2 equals 9.3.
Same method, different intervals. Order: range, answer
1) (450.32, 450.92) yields 9.24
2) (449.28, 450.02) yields 9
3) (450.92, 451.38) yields 9.28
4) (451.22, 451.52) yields 9.09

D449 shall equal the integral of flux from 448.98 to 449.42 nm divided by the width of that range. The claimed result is 9.14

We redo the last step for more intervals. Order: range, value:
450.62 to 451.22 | 9.25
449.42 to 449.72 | 8.44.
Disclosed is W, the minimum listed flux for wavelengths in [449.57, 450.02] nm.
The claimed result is 8.459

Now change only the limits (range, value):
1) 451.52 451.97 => 8.879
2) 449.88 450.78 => 8.966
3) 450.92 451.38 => 9.033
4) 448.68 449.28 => 8.431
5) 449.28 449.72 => 8.405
